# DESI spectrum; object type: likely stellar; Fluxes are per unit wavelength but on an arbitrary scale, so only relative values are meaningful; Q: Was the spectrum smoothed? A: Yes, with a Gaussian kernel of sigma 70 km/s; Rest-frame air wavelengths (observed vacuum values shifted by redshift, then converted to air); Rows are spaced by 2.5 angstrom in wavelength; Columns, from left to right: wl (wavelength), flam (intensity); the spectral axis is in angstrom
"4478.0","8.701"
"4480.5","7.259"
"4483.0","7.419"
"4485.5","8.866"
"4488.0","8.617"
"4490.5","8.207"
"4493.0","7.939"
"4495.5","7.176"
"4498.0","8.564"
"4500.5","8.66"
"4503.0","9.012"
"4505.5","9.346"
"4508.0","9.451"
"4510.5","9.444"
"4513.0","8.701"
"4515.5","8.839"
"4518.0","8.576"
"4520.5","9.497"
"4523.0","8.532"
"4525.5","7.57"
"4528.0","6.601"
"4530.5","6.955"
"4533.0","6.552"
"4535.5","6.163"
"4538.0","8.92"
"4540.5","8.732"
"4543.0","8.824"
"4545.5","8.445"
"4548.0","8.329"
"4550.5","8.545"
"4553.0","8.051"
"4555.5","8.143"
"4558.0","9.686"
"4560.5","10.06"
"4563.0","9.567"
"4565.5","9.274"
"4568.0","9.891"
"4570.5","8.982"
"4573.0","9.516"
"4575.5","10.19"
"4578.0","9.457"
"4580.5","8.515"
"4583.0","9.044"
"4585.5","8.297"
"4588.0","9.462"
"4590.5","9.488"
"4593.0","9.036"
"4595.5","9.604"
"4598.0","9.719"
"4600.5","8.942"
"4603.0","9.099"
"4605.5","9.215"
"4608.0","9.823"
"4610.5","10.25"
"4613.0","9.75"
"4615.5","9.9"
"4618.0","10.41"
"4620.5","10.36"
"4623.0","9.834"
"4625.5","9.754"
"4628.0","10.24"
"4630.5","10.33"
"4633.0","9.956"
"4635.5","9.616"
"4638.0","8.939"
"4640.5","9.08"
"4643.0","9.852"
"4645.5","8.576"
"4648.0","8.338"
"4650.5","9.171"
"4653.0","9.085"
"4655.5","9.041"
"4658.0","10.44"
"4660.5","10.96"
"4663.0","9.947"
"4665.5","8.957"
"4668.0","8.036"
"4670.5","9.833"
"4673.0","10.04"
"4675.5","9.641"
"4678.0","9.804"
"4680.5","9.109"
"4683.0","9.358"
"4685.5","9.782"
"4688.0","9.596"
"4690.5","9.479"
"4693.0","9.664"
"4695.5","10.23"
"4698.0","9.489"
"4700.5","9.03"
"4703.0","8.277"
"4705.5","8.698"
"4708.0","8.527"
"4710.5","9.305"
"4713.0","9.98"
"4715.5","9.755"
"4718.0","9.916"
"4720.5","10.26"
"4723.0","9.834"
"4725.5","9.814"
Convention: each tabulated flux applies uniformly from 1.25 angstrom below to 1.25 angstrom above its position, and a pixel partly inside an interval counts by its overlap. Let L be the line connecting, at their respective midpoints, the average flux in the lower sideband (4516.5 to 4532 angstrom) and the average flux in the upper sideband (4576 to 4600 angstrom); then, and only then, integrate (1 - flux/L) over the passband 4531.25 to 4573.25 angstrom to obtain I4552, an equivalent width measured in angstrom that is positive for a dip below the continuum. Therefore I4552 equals -0.7 angstrom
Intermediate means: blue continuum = 7.95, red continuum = 9.2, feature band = 8.65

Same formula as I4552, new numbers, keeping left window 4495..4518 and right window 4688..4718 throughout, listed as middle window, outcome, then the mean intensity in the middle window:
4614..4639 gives -2.2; 9.94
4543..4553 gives 0.6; 8.44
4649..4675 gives -0.8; 9.54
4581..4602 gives -0.3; 9.17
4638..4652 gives 0.3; 9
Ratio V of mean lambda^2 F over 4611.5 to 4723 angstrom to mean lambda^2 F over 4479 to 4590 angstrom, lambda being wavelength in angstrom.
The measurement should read 1.18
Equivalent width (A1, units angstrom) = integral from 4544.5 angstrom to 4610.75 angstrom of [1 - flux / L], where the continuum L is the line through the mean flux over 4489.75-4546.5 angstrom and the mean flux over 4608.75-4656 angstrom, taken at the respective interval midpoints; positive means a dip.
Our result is -1.6 angstrom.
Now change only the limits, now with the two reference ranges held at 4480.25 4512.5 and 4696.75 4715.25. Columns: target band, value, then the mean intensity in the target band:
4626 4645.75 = -1.7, 9.63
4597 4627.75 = -3.3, 9.77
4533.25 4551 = 0.9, 8.17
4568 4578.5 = -1.0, 9.58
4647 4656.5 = 0.0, 8.92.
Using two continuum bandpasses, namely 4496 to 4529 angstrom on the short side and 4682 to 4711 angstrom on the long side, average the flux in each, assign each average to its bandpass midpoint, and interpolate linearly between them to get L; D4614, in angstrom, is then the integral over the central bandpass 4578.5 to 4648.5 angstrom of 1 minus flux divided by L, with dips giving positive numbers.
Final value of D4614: -3.80 angstrom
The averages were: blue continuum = 8.66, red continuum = 9.29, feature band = 9.49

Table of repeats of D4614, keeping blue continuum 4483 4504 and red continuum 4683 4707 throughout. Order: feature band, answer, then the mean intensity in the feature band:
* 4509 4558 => 1.70 angstrom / 8.22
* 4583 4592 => -0.28 angstrom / 9.08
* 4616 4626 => -1.26 angstrom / 10.1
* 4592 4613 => -1.43 angstrom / 9.48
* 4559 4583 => -2.09 angstrom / 9.47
